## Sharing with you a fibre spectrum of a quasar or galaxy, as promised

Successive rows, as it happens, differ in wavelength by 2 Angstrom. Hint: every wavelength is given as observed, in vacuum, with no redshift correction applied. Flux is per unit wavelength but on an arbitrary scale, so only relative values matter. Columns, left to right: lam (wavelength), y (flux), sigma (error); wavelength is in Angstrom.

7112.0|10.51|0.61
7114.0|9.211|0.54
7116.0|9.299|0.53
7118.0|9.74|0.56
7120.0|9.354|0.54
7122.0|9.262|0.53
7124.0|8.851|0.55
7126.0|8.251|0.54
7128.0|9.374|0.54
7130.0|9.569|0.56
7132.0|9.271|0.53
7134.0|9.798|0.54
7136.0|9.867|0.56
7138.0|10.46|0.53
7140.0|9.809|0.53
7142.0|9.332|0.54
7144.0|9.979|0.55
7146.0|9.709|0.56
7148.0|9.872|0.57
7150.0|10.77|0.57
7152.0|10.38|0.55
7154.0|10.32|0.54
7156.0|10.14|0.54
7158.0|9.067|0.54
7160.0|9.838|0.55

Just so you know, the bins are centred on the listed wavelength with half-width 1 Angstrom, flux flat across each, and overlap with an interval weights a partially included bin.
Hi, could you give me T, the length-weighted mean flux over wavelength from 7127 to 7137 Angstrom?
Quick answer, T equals 9.58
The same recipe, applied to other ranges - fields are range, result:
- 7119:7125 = 9.16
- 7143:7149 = 9.85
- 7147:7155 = 10.3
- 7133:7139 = 10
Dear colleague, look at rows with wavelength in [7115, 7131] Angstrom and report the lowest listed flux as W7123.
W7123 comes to 8.251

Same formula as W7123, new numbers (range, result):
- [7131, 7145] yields 9.271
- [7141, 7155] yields 9.332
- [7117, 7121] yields 9.354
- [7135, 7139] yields 9.867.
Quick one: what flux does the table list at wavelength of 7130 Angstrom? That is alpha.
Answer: 9.569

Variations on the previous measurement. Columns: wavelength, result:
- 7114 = 9.211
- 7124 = 8.851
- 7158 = 9.067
